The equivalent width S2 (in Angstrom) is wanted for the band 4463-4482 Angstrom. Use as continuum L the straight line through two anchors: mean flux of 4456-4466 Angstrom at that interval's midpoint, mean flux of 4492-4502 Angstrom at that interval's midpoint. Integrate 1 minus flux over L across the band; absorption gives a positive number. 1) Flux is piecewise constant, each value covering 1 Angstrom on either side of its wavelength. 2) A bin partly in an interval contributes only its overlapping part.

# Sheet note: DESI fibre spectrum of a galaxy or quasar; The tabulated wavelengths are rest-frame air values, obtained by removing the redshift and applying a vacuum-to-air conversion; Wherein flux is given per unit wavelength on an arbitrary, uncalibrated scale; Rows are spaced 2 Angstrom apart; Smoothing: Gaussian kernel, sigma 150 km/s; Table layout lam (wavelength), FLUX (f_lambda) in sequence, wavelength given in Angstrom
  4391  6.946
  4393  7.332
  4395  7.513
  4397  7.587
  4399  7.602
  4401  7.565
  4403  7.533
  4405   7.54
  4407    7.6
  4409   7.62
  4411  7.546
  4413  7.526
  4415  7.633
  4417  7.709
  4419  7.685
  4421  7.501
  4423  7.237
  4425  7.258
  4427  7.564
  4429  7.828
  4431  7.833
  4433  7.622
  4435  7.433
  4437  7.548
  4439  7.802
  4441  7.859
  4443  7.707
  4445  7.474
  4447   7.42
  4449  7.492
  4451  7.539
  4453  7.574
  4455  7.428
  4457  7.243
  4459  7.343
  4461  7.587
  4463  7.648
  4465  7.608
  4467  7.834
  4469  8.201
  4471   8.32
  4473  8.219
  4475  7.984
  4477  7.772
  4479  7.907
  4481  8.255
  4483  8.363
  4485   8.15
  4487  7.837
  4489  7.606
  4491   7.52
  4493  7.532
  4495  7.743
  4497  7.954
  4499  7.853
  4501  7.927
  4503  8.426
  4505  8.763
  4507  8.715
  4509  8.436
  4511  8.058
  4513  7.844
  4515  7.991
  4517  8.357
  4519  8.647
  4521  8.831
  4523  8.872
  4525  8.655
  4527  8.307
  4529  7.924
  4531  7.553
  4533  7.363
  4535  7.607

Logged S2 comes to -1.0 Angstrom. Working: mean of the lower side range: 7.49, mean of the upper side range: 7.8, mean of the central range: 7.99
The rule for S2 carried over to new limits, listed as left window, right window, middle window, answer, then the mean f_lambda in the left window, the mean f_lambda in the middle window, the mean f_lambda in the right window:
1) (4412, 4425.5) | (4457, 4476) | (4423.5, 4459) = 0.50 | 7.52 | 7.56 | 7.83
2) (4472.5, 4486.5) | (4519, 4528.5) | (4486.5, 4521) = 1.17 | 8.08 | 8.1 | 8.63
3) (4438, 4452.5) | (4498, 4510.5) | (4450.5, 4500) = 1.10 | 7.61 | 7.8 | 8.34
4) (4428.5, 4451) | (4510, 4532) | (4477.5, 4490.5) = -0.02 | 7.63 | 7.99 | 8.28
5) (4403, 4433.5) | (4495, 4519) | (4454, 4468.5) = 0.61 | 7.58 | 7.55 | 8.21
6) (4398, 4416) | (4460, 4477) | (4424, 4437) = 0.20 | 7.57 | 7.59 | 7.92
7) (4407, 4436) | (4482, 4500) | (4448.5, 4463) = 0.44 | 7.57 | 7.47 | 7.84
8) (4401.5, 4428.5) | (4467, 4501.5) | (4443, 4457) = 0.47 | 7.54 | 7.49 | 7.95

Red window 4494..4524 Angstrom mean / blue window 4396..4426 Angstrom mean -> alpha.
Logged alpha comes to 1.10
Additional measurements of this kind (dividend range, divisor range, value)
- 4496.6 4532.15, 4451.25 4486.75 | 1.06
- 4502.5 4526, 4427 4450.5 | 1.11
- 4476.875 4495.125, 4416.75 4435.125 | 1.04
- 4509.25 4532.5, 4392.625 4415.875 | 1.09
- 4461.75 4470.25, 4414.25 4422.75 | 1.03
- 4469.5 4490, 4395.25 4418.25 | 1.06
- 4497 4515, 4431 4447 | 1.08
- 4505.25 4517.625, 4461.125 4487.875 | 1.03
